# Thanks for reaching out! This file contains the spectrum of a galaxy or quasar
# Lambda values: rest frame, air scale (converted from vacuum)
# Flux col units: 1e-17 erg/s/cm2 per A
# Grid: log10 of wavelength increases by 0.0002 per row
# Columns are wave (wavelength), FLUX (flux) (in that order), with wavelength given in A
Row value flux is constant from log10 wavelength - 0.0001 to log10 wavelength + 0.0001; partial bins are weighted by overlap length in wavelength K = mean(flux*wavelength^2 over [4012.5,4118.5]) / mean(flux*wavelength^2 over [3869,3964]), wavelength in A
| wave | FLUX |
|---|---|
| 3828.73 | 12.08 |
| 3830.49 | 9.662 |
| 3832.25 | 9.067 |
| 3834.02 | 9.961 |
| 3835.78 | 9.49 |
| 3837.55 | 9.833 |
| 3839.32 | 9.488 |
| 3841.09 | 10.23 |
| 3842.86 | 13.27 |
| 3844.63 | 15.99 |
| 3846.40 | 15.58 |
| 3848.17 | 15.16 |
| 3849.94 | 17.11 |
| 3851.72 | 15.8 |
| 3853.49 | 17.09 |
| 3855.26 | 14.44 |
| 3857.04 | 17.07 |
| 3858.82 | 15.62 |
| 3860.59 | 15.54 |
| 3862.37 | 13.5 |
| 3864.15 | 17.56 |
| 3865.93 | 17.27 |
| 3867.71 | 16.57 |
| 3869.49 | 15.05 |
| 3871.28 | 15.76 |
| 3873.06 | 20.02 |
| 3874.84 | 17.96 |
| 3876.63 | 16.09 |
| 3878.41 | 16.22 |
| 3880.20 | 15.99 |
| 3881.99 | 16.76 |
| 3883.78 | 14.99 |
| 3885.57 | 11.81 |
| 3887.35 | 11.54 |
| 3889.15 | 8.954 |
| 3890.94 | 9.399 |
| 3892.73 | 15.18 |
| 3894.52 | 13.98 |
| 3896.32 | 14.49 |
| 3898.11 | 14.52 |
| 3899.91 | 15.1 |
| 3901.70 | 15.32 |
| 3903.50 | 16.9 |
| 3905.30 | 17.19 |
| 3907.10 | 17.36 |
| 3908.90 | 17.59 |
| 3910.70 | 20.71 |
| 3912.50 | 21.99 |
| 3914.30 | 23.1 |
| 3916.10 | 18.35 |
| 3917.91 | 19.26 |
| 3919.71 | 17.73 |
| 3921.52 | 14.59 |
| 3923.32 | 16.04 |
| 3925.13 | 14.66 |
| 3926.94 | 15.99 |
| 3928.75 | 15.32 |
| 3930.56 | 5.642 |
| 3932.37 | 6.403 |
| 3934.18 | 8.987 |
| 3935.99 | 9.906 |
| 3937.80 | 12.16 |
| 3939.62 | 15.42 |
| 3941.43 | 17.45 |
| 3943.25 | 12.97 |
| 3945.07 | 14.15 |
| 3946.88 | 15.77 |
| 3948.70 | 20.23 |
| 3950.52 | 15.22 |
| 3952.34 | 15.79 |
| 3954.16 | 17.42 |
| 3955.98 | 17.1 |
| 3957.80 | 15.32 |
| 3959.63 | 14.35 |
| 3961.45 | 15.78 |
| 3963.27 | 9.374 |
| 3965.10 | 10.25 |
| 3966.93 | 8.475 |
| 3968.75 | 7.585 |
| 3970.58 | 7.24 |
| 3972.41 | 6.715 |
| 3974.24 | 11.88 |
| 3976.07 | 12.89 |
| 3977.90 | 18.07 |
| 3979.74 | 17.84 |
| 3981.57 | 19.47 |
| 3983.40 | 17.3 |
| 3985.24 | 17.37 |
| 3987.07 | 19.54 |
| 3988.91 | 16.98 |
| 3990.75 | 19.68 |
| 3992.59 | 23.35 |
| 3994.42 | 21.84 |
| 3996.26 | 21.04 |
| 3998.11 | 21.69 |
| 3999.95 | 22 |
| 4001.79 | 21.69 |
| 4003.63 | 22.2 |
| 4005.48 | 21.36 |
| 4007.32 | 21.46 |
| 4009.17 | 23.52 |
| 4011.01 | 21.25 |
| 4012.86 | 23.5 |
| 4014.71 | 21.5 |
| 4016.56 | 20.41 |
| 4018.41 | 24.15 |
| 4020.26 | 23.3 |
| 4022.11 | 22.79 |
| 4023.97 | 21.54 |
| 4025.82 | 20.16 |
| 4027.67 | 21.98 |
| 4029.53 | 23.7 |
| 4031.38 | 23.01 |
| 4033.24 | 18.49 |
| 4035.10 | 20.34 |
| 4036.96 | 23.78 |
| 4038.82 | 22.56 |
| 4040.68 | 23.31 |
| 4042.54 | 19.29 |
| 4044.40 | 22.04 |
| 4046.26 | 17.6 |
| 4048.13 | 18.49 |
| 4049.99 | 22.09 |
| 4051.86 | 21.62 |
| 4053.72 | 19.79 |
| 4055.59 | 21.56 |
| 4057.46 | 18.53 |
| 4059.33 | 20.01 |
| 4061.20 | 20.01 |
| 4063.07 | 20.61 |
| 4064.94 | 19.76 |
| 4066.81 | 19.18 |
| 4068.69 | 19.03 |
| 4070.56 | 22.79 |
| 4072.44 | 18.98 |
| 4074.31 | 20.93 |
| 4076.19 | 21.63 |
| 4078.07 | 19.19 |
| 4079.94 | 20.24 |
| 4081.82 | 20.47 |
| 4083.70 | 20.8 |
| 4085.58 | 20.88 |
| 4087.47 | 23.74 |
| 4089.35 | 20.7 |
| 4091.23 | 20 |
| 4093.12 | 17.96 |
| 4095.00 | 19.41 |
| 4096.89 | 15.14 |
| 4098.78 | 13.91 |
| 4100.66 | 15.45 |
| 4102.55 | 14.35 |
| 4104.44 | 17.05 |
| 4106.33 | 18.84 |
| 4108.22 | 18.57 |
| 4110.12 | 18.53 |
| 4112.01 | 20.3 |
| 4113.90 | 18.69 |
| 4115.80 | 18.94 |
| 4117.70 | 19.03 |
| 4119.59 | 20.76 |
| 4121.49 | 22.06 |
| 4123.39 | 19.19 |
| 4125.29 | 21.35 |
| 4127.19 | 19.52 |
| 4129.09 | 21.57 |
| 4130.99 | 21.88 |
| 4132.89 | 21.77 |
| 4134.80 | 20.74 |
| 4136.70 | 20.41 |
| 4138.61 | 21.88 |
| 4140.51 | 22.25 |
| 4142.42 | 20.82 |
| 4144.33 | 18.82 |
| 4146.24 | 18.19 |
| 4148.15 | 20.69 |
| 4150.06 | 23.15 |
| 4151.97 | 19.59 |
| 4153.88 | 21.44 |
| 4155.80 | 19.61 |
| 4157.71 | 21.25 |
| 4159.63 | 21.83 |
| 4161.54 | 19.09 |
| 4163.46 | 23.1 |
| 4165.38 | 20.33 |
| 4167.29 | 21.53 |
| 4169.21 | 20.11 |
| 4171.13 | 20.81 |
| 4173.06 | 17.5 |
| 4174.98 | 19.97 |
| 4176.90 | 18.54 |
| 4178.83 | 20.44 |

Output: 1.43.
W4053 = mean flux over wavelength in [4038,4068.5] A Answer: 20.4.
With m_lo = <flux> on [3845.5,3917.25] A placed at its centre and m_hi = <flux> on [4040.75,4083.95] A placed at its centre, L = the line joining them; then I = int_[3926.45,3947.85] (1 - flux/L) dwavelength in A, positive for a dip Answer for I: 6.0 A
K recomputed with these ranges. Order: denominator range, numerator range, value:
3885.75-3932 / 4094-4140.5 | 1.38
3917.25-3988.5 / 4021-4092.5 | 1.56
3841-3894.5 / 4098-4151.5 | 1.47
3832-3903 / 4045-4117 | 1.49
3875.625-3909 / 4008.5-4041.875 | 1.62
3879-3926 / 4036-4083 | 1.40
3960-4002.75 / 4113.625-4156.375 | 1.38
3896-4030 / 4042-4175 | 1.26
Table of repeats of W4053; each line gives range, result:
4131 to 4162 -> 20.8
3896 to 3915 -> 17.7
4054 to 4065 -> 20.1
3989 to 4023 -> 21.9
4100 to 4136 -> 19.4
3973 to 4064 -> 20.5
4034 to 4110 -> 19.7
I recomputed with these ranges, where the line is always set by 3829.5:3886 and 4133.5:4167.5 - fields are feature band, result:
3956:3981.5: 6.83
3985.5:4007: -4.16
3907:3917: -2.74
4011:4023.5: -3.12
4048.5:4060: -1.07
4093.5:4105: 2.20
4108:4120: 0.48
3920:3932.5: 2.13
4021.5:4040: -3.62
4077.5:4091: -1.01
